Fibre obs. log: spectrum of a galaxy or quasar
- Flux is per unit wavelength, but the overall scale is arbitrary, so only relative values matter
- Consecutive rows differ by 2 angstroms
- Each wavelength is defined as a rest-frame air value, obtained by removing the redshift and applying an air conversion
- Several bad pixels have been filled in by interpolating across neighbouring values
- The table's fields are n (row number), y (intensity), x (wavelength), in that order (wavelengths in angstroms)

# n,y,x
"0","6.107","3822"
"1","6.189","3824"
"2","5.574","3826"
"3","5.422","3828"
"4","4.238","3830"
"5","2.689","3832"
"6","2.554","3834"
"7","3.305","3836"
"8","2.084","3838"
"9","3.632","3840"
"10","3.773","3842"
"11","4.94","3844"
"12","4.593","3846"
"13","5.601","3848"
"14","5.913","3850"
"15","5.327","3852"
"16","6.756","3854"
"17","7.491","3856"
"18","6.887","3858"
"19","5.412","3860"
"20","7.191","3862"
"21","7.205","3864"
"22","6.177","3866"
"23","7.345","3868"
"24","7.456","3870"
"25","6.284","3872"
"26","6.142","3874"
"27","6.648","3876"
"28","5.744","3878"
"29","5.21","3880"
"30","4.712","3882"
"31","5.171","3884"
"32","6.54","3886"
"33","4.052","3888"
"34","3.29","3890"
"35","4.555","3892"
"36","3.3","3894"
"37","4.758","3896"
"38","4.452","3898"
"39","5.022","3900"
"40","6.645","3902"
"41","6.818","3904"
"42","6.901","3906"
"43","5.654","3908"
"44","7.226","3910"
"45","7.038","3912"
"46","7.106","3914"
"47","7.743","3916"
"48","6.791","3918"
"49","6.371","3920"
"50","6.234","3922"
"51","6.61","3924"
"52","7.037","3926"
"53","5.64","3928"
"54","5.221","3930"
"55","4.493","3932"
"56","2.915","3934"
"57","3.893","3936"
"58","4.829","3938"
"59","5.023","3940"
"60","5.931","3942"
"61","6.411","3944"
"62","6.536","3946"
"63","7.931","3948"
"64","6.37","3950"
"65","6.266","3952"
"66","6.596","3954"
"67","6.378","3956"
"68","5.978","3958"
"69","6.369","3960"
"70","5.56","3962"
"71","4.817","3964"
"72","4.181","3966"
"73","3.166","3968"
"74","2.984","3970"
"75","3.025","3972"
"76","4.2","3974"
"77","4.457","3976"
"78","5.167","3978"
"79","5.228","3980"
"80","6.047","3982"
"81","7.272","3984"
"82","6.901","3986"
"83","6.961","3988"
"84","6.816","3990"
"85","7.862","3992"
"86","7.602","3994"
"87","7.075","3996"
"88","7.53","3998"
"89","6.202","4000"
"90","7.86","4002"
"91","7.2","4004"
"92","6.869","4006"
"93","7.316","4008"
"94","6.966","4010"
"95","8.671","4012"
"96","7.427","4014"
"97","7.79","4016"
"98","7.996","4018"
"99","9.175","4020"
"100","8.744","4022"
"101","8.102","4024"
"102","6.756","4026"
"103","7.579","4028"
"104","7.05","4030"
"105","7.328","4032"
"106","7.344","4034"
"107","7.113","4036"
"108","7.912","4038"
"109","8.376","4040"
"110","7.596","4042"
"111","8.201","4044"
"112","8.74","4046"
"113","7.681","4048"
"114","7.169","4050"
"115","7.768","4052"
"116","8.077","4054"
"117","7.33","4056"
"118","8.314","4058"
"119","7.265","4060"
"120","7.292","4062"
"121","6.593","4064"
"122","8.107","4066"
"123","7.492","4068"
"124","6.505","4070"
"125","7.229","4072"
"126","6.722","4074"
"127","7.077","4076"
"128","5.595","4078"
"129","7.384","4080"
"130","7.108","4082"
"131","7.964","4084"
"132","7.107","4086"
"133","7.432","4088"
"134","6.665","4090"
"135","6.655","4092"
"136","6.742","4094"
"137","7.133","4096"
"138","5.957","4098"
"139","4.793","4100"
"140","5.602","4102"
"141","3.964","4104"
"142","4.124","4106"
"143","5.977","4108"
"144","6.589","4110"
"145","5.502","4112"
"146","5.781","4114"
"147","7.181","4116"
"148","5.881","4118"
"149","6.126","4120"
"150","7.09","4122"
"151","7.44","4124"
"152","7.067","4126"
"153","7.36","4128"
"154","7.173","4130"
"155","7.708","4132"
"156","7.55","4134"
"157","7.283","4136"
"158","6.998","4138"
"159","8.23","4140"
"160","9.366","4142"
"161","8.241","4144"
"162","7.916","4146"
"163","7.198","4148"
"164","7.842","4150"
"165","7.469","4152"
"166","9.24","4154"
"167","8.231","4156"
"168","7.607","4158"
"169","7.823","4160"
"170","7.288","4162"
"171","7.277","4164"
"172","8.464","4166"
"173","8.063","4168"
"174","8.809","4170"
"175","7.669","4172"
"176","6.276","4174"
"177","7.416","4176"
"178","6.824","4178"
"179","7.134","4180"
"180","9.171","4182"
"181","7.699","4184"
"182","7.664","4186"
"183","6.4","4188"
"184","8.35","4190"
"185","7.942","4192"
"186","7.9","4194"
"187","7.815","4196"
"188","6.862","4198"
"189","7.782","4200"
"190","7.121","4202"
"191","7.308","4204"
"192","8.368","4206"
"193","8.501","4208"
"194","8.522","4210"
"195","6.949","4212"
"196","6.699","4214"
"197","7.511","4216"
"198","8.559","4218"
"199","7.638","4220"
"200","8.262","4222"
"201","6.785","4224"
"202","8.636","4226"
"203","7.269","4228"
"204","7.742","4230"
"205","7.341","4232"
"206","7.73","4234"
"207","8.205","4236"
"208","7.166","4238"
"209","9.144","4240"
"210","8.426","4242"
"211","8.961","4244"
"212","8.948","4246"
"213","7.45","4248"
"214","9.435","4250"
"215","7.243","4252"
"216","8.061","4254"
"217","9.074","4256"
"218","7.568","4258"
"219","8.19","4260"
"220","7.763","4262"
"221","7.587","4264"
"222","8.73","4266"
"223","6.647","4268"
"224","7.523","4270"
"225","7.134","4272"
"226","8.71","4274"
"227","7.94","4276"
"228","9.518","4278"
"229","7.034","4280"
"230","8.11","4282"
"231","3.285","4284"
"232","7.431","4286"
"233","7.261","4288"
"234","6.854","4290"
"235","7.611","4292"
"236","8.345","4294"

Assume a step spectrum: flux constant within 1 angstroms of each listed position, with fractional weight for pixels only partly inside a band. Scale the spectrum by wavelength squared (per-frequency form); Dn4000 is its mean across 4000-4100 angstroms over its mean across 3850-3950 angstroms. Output 1.35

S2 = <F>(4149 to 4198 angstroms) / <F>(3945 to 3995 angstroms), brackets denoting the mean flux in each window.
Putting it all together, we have 1.34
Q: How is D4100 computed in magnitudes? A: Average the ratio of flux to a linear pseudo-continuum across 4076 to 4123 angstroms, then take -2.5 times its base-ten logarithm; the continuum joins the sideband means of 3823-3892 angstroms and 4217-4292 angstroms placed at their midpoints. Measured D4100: 0.090 mag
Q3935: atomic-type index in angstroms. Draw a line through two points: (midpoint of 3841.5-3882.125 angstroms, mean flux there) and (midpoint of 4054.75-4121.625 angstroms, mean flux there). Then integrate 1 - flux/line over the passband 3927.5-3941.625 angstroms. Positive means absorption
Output 3.7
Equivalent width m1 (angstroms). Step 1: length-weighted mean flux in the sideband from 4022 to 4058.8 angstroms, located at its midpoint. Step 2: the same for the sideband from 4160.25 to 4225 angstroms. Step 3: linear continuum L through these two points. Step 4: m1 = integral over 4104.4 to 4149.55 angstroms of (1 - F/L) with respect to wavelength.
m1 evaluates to 4.25 angstroms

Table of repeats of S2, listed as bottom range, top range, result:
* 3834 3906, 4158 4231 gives 1.42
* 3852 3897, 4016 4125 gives 1.21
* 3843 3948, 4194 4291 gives 1.33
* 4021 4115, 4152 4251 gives 1.12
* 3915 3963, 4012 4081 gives 1.27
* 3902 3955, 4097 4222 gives 1.19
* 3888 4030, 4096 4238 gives 1.19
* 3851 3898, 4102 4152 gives 1.19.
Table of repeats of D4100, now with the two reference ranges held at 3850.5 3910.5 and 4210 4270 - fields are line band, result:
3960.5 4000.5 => 0.14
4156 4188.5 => -0.01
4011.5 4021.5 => -0.23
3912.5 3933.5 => -0.03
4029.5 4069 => -0.12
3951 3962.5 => 0.01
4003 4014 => -0.12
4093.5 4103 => 0.18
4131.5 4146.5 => -0.08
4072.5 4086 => 0.00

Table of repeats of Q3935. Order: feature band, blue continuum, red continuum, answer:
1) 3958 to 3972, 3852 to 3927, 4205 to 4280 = 4.3 angstroms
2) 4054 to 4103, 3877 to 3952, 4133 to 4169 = 1.8 angstroms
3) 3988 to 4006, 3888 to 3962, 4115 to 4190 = -2.4 angstroms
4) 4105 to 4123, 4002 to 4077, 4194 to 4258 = 4.0 angstroms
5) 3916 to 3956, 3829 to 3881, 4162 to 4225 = 0.3 angstroms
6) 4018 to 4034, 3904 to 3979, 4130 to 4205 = -3.4 angstroms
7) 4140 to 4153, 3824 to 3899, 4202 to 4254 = -1.2 angstroms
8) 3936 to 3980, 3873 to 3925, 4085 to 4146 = 5.3 angstroms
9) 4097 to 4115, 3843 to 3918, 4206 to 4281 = 4.6 angstroms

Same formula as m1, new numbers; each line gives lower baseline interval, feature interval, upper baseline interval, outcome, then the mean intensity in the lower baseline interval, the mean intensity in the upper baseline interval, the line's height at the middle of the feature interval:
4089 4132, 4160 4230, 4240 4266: -2.1 angstroms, 6.26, 8.28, 7.46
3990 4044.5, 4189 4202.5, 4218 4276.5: 0.3 angstroms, 7.6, 7.99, 7.9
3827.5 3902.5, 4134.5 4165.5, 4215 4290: -3.2 angstroms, 5.21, 7.83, 7.13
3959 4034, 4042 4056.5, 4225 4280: -2.1 angstroms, 6.56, 8.06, 6.87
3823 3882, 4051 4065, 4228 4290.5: -1.9 angstroms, 5.43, 7.81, 6.63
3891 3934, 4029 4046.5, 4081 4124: -4.4 angstroms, 5.91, 6.28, 6.16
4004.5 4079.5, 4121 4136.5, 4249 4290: 0.5 angstroms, 7.54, 7.69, 7.6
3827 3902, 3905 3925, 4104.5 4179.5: -4.2 angstroms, 5.21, 7.28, 5.58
